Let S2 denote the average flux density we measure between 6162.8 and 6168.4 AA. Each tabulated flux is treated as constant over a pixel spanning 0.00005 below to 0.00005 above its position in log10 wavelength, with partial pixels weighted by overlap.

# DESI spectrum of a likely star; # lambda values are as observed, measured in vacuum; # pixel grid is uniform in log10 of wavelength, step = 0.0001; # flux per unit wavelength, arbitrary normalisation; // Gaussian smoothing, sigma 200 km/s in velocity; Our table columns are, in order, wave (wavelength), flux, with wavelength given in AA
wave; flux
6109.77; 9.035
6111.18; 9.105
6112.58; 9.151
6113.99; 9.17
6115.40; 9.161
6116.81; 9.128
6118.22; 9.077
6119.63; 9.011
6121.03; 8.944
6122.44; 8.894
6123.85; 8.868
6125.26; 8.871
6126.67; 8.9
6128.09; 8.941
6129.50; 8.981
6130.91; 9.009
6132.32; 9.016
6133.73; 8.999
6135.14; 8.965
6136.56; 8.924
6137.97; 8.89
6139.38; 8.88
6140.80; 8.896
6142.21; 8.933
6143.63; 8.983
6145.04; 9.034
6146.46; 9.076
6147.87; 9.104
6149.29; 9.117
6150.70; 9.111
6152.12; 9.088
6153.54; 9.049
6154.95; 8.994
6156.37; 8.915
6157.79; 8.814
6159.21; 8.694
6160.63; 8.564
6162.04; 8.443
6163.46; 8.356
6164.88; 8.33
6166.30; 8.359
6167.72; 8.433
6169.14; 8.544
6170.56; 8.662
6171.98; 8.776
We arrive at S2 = 8.37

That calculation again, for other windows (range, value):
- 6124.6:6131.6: 8.93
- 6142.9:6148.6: 9.04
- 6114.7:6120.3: 9.09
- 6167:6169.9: 8.49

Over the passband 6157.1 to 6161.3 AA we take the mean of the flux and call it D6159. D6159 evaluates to 8.68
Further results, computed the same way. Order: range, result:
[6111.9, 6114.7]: 9.15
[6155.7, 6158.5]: 8.85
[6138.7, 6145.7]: 8.94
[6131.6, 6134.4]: 9.02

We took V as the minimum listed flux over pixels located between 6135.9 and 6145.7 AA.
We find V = 8.88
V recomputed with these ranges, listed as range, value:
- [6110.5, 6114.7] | 9.105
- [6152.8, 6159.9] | 8.694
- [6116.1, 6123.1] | 8.894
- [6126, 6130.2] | 8.9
